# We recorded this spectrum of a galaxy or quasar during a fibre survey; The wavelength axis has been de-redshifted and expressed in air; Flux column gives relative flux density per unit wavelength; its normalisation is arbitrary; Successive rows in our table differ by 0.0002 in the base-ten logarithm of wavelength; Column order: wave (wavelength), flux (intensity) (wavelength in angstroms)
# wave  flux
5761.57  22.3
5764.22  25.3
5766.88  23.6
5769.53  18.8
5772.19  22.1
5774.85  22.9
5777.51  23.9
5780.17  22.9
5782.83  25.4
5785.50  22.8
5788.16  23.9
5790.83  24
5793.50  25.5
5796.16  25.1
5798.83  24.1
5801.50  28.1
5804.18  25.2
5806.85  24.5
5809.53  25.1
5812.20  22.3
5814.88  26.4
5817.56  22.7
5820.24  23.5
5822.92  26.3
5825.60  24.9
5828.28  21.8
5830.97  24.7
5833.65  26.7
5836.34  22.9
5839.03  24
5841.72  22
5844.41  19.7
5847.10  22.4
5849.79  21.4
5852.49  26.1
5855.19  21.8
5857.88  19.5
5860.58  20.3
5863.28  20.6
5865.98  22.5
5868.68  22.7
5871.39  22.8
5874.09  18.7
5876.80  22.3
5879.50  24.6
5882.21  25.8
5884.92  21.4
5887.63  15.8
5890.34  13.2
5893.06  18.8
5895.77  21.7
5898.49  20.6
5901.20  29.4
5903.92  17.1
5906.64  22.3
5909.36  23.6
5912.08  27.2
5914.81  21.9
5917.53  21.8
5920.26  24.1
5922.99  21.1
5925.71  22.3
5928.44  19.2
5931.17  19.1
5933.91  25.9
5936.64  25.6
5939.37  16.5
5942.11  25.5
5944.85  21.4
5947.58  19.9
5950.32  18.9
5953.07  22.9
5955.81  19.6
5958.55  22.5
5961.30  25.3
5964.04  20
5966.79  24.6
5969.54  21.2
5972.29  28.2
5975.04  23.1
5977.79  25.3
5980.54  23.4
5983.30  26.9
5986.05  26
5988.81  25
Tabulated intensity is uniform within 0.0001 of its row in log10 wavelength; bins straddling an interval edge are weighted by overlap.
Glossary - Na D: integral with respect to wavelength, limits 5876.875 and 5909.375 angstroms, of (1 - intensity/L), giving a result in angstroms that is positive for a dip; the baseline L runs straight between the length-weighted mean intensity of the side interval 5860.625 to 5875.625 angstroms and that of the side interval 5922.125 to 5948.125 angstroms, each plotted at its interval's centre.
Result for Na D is 0.55 angstroms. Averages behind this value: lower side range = 21.4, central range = 21.1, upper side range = 21.7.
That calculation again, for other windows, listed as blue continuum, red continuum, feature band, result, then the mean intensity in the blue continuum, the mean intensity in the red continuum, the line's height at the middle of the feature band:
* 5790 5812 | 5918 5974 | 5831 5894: 5.88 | 25.1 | 22.2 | 23.9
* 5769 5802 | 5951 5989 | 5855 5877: 2.43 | 23.8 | 23.7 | 23.8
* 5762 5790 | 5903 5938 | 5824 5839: -0.87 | 23.1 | 22.5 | 22.9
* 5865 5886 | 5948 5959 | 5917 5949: -0.94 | 22.6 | 20.7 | 21.2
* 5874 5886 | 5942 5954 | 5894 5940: -0.67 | 23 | 21.3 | 22.1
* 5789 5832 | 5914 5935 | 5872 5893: 2.43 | 24.6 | 21.9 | 22.9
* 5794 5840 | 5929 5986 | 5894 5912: 0.62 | 24.6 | 22.8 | 23.5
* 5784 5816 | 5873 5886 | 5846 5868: 1.33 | 24.7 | 22.7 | 23.3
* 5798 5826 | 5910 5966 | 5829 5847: 0.78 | 24.8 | 22.1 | 24.3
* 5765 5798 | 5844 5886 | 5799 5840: -3.16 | 23.5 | 22.1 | 22.8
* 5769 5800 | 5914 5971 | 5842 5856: 0.37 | 23.6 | 21.9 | 22.9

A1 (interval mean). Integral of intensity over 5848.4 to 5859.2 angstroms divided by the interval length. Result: 22.2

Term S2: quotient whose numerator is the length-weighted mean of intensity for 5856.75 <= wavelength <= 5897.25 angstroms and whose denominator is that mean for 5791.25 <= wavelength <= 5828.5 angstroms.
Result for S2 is 0.8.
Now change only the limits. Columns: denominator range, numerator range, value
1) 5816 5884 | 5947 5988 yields 1.02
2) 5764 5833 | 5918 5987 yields 0.94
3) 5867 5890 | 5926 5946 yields 1.02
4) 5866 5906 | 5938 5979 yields 1.06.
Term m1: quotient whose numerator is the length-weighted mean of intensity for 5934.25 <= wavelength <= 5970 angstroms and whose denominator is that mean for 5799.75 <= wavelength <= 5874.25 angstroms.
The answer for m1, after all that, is 0.94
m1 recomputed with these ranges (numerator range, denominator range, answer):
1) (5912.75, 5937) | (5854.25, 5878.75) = 1.05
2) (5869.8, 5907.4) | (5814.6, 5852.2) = 0.89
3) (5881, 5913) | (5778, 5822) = 0.87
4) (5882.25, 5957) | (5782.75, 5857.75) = 0.90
